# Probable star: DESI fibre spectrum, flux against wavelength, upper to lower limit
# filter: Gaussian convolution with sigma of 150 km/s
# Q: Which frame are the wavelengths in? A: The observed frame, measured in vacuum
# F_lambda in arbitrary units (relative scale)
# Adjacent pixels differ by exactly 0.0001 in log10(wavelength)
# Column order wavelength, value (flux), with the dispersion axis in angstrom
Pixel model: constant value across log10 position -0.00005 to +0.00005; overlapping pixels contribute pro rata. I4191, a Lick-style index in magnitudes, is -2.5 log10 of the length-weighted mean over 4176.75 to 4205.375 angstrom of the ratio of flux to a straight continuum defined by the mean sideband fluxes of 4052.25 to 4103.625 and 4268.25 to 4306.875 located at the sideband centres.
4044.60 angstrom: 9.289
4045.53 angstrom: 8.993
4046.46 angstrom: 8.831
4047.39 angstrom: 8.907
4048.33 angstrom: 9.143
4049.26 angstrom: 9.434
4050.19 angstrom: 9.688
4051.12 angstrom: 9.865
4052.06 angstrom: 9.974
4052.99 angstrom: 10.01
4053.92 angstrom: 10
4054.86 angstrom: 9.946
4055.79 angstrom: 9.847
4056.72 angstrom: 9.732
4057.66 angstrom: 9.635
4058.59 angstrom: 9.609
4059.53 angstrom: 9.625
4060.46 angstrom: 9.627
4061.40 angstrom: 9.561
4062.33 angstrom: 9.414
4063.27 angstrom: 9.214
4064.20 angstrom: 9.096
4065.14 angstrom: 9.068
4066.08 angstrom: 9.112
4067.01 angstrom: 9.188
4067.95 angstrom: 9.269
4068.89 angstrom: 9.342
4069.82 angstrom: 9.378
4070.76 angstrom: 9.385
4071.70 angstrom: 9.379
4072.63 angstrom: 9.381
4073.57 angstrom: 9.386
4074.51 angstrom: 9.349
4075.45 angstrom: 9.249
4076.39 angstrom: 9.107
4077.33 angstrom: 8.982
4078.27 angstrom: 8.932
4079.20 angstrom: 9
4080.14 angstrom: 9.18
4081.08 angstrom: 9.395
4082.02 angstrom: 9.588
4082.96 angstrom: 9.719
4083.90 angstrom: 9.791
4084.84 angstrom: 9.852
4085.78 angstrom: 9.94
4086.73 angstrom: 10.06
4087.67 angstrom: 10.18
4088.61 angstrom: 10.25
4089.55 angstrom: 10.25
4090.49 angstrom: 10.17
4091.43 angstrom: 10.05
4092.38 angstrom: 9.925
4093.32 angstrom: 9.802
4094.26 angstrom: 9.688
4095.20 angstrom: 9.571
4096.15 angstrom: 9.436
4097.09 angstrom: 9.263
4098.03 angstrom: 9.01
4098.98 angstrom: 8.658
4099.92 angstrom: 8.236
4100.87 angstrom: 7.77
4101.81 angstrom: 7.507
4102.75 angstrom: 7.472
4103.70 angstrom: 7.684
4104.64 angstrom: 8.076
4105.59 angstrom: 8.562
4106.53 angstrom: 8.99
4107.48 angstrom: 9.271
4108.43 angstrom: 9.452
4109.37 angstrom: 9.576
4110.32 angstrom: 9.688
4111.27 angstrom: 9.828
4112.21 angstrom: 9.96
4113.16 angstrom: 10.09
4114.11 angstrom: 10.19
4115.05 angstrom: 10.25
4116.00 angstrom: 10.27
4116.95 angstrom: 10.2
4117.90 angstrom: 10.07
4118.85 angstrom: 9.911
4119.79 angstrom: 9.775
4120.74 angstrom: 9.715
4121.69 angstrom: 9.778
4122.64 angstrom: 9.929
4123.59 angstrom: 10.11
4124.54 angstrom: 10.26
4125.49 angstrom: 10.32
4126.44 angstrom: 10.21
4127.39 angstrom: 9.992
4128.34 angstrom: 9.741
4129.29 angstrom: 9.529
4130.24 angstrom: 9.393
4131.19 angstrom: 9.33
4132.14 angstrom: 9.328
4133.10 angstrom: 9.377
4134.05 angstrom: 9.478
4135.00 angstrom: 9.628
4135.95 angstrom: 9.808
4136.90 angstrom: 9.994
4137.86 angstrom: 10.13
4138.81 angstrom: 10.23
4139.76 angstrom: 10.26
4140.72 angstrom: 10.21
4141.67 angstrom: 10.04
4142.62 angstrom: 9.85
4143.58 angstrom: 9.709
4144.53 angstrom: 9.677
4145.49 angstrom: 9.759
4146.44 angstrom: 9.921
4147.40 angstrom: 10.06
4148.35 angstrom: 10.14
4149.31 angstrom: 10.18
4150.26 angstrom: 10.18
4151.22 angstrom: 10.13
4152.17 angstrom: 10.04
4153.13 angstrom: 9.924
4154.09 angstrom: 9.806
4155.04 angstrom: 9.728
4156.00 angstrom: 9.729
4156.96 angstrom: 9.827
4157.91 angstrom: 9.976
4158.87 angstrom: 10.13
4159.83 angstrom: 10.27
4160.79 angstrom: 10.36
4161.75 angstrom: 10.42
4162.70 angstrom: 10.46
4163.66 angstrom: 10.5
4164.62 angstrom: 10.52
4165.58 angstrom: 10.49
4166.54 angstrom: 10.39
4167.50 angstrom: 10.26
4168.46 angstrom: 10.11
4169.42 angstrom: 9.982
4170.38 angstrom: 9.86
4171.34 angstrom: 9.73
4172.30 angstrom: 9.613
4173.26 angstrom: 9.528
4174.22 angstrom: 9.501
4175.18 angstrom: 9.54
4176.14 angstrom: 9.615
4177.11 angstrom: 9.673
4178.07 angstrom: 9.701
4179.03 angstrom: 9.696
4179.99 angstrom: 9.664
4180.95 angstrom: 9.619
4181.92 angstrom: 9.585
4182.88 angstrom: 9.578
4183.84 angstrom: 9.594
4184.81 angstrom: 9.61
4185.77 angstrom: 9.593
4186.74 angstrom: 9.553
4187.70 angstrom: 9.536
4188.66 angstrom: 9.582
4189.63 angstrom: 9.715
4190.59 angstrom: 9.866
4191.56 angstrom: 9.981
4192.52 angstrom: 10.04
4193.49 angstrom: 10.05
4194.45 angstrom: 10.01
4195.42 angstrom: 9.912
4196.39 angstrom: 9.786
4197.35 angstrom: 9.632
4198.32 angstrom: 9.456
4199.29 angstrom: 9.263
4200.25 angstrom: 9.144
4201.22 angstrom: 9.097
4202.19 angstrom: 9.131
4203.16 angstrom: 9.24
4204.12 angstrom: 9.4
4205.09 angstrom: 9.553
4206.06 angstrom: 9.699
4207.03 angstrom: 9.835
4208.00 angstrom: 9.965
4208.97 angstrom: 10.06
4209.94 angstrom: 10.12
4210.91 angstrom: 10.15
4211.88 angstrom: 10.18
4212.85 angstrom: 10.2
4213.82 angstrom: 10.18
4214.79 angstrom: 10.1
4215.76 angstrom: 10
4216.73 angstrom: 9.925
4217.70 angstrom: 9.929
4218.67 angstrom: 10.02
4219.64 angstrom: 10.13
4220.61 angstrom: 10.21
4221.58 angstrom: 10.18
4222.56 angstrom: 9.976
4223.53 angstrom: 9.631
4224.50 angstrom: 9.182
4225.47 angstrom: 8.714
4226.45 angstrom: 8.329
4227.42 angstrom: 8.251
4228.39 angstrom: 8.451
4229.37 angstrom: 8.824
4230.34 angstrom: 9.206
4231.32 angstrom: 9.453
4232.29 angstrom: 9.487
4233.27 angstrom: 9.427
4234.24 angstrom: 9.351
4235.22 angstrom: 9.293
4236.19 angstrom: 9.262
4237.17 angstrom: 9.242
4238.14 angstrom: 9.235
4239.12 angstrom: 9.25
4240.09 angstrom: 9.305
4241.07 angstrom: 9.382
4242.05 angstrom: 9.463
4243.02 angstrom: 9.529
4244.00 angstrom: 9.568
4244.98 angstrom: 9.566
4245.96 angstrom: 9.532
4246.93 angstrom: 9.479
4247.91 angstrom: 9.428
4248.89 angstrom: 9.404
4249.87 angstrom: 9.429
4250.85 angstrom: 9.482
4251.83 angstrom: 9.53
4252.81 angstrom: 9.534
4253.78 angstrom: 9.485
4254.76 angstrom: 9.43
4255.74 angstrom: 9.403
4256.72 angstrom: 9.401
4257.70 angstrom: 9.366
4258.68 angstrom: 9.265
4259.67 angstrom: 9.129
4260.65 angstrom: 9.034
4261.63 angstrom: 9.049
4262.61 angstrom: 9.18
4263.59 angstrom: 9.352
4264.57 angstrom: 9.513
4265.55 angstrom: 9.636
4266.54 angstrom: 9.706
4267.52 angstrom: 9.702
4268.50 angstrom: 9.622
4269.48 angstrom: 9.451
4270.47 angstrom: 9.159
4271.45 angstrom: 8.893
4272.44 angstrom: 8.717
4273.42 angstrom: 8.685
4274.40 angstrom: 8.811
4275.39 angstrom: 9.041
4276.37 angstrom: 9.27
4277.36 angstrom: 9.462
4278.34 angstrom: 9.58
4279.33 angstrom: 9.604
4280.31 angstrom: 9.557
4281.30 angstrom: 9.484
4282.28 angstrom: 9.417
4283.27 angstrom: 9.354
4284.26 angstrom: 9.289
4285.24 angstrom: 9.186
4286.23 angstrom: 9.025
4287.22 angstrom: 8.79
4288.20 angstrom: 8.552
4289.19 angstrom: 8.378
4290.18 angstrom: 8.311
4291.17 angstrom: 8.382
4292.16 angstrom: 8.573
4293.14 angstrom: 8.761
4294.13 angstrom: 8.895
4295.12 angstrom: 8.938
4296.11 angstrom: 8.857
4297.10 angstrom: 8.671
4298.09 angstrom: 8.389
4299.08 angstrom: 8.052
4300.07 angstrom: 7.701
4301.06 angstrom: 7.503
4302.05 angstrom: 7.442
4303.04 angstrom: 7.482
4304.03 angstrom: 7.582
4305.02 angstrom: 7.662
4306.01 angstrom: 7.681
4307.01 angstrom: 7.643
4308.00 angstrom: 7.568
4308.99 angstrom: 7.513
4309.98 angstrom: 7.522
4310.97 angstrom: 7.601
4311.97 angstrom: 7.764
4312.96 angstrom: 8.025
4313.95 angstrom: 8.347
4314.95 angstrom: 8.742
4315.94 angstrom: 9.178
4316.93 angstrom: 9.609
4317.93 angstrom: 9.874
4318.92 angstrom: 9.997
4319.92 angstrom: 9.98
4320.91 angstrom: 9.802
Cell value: -0.07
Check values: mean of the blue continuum 9.39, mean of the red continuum 8.7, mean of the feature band 9.61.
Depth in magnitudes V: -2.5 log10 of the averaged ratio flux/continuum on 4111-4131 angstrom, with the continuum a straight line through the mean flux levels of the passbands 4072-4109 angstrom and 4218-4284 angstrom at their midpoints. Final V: -0.08 mag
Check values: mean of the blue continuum 9.24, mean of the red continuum 9.35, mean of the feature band 9.97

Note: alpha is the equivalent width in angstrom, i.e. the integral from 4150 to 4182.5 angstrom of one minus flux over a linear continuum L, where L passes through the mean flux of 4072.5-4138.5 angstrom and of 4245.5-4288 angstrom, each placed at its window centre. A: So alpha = -1.8 angstrom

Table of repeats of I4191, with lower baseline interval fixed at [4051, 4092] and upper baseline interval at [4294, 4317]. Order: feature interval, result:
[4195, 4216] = -0.12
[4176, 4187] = -0.09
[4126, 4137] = -0.05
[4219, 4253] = -0.10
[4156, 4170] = -0.14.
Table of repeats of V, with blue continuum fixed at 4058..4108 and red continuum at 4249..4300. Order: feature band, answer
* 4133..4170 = -0.09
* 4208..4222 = -0.11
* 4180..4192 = -0.05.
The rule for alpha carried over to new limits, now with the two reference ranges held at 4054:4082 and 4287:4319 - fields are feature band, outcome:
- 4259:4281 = -2.2 angstrom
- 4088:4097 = -0.6 angstrom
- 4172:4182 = -0.8 angstrom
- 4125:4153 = -2.6 angstrom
